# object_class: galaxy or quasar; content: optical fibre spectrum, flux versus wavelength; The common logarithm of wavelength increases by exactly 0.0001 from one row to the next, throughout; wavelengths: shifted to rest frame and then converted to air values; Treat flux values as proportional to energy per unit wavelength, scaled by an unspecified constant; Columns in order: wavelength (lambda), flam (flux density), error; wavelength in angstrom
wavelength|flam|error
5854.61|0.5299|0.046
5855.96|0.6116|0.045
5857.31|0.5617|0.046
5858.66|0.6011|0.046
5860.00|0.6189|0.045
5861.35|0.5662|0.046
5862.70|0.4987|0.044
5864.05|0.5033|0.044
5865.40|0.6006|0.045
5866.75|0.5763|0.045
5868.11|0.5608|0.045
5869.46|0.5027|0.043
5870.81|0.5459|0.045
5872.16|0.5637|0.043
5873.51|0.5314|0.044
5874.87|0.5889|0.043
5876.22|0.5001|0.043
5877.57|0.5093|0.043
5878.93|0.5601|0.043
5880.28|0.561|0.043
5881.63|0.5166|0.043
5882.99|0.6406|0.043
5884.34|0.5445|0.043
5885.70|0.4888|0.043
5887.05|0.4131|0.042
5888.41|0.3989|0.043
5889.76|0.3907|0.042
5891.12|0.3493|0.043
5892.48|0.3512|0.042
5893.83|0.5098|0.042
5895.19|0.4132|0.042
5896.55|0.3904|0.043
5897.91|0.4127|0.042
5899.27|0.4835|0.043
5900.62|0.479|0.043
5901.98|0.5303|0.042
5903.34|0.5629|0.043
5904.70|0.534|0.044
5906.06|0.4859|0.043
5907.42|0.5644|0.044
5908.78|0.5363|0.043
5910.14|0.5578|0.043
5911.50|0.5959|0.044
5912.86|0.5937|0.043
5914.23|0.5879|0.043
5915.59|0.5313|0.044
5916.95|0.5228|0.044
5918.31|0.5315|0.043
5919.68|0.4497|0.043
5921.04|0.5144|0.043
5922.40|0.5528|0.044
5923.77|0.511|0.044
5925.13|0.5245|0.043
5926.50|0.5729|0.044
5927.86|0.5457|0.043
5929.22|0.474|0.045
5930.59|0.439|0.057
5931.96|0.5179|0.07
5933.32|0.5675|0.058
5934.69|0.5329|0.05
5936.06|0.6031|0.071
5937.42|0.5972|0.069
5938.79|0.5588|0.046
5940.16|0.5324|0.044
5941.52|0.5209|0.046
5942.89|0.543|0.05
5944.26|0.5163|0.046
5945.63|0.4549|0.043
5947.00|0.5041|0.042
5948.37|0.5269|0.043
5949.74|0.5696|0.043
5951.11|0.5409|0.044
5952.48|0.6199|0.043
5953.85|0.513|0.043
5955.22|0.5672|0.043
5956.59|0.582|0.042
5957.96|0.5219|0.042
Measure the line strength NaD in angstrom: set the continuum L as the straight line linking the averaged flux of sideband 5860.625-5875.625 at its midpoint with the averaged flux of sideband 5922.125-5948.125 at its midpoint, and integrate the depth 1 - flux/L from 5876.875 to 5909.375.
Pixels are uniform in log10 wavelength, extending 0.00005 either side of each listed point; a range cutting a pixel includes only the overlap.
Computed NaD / 3.4 angstrom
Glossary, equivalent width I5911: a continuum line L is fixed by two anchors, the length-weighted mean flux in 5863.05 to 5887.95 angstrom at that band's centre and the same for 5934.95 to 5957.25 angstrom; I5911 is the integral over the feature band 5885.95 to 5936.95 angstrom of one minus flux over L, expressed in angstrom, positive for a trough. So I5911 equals 3.9 angstrom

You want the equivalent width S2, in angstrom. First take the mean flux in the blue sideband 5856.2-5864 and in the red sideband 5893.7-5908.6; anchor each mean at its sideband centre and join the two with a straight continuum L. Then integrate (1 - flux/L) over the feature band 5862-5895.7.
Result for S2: 1.7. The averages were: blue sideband 0.567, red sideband 0.489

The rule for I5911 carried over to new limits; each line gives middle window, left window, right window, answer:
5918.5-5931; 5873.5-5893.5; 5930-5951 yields 0.2 angstrom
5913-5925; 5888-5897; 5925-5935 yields -1.1 angstrom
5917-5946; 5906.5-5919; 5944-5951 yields 0.4 angstrom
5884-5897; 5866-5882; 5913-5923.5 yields 2.8 angstrom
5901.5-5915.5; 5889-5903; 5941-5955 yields -2.9 angstrom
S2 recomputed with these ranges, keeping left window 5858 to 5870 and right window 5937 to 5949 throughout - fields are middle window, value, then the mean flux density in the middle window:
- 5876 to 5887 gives 0.4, 0.535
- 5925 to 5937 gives 0.0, 0.533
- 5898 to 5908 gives 0.6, 0.513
